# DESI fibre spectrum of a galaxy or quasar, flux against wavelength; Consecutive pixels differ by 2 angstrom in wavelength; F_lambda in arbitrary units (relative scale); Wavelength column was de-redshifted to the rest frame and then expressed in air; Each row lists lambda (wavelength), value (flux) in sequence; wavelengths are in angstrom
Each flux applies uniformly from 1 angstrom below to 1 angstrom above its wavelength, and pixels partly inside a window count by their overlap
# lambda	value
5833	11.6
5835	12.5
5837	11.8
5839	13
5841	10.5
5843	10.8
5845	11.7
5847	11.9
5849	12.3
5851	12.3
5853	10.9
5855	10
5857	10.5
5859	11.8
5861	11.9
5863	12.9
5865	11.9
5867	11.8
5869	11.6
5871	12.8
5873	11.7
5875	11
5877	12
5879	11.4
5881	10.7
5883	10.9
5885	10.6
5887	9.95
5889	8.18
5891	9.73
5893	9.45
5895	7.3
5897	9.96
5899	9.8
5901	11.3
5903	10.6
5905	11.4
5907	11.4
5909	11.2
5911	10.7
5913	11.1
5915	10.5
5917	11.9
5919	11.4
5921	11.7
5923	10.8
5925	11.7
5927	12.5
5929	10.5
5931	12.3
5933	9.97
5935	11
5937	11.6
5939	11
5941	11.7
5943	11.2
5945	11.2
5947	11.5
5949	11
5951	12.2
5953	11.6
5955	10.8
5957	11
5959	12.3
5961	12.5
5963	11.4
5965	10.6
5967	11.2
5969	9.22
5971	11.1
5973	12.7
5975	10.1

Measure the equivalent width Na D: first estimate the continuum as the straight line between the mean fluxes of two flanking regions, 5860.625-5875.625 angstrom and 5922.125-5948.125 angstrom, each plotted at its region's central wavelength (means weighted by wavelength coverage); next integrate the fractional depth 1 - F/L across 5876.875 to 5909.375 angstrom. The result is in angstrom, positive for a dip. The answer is 4.0 angstrom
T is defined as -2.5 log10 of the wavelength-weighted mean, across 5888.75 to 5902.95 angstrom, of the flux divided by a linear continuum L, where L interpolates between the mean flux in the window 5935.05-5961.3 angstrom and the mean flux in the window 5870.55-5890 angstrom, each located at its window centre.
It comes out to 0.16 mag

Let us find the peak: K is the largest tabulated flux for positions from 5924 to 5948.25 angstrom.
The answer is 12.5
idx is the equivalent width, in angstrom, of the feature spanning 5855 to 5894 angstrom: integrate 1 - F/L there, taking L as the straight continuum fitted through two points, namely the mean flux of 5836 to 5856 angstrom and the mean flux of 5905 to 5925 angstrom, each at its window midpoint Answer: 1.14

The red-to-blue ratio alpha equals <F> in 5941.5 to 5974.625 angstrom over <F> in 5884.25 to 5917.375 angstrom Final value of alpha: 1.10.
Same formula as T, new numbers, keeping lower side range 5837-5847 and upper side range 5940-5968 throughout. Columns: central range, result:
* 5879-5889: 0.11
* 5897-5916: 0.06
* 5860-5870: -0.04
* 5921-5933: 0.00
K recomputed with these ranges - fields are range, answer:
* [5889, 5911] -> 11.4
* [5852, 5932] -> 12.9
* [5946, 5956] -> 12.2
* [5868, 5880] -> 12.8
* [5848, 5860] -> 12.3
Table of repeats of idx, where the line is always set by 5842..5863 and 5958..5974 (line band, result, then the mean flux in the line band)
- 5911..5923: 0.2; 11.2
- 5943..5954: -0.1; 11.5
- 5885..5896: 2.3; 9.07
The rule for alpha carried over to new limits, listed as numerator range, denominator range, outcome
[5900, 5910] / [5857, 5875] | 0.94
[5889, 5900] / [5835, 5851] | 0.78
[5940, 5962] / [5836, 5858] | 1.01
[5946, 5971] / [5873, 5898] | 1.11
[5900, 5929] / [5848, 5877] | 0.96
